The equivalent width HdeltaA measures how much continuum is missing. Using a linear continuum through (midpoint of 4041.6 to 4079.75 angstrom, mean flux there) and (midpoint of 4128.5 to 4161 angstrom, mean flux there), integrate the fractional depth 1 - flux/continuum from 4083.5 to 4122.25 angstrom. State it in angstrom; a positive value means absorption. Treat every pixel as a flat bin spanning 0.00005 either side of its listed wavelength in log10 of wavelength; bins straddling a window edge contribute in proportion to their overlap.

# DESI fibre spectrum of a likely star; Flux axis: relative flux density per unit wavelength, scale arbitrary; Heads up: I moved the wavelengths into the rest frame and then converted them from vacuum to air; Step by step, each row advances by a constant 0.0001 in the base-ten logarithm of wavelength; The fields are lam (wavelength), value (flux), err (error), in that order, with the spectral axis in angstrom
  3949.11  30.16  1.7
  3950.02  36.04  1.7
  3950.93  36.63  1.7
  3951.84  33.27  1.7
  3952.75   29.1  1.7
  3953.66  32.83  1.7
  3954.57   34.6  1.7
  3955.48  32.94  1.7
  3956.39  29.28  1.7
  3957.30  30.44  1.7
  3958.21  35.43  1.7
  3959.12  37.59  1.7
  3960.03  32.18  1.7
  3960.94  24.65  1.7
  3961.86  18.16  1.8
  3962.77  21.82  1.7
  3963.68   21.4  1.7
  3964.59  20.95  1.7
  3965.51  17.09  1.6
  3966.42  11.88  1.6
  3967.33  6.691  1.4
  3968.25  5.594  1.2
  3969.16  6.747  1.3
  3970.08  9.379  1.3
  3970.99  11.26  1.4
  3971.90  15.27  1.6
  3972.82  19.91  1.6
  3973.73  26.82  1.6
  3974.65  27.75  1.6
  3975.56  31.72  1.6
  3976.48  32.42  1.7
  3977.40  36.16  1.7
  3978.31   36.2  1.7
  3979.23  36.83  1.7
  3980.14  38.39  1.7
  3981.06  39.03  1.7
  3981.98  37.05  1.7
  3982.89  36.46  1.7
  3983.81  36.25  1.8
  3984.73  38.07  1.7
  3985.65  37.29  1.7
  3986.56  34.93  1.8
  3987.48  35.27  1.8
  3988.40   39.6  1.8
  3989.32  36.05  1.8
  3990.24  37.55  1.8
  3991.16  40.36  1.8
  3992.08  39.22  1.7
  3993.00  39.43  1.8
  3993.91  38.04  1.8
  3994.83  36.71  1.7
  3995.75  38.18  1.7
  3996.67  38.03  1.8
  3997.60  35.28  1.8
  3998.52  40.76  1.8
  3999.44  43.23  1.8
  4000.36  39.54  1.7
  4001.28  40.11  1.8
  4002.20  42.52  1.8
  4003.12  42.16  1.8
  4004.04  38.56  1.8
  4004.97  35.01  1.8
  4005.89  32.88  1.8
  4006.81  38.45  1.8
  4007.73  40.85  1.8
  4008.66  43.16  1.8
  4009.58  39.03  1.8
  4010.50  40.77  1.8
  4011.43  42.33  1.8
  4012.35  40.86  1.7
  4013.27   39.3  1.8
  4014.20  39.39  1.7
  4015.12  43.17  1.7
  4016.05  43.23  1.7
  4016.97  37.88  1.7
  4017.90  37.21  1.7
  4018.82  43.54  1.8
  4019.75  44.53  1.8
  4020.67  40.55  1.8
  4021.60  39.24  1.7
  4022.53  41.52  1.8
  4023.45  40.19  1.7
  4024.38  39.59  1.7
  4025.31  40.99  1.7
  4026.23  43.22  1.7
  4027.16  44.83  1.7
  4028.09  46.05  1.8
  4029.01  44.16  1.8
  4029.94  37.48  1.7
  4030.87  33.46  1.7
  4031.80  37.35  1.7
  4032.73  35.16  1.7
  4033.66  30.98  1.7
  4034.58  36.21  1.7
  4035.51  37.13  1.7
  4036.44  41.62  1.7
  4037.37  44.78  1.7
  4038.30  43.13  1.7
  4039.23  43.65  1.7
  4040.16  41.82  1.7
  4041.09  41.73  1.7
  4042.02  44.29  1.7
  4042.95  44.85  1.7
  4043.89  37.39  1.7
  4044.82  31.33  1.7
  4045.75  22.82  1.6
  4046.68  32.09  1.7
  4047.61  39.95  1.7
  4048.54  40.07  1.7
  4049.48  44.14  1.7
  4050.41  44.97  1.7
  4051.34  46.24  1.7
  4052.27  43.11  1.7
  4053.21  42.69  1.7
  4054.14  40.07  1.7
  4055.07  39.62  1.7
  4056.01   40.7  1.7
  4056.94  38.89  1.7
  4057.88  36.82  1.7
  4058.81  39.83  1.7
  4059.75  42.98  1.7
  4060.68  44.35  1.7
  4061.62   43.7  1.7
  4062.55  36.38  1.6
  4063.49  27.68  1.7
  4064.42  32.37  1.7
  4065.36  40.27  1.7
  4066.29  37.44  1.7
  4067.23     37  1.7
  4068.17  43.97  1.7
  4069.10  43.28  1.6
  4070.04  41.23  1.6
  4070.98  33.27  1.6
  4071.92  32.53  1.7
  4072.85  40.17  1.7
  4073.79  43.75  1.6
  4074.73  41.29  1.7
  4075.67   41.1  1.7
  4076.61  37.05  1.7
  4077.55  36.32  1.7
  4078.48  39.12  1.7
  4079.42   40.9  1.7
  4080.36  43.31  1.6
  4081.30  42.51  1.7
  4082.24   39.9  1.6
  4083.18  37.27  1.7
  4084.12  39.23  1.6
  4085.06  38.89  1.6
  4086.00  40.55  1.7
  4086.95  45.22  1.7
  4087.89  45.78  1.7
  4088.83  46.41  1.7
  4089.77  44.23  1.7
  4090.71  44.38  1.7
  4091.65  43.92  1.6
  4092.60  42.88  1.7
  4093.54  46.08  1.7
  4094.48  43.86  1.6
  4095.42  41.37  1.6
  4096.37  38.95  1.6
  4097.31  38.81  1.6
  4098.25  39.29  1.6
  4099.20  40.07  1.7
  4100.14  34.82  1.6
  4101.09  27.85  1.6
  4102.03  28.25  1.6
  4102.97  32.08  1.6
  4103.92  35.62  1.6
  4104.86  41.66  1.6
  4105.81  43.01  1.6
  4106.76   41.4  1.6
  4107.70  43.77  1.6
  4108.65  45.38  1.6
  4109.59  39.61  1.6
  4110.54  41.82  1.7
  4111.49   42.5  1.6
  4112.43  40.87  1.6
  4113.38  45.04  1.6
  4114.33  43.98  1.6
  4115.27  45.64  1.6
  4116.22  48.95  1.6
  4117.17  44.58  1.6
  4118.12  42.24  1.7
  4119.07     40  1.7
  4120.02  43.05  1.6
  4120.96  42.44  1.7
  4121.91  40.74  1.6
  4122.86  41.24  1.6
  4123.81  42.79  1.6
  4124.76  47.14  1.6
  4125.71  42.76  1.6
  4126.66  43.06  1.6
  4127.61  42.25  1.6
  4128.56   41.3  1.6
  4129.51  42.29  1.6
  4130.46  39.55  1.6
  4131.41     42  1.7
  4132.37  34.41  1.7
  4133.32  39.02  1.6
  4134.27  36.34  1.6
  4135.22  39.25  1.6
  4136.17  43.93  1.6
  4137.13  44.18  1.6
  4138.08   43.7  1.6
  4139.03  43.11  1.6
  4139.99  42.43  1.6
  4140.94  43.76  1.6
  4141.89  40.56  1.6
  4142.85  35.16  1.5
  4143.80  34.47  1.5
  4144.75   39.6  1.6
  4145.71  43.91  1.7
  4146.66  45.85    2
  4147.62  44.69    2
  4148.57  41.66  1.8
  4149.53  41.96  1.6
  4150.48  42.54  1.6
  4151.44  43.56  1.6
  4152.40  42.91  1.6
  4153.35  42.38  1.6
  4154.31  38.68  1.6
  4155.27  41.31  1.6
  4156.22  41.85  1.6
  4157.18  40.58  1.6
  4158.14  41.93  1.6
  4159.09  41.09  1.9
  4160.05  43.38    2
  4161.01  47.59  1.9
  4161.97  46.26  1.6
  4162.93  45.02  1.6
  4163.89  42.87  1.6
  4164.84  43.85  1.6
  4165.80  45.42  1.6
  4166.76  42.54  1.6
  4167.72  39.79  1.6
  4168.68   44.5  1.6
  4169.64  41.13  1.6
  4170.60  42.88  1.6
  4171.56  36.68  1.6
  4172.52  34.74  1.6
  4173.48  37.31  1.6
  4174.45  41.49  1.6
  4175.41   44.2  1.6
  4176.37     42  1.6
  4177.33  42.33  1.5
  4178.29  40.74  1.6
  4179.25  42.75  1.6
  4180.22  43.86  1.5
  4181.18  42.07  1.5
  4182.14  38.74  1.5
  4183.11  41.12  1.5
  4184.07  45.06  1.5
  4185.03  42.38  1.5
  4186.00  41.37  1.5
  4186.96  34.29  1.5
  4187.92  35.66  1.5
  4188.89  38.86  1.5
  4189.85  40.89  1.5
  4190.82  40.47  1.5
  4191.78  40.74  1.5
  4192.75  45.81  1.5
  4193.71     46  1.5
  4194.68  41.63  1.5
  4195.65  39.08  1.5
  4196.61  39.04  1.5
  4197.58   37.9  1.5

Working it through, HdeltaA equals -1.0 angstrom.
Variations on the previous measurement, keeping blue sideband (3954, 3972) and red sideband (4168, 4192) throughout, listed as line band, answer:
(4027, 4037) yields -4.0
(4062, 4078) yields -3.7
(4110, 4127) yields -3.9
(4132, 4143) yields -1.1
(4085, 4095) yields -3.5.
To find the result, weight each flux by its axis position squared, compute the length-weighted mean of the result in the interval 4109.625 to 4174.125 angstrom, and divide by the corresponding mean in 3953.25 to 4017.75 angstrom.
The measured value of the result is 1.38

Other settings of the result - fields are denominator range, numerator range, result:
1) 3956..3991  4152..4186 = 1.67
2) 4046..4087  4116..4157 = 1.09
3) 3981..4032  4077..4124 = 1.09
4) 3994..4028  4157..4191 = 1.12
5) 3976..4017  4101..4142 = 1.14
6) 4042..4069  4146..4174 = 1.14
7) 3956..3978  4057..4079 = 1.84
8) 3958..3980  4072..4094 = 1.93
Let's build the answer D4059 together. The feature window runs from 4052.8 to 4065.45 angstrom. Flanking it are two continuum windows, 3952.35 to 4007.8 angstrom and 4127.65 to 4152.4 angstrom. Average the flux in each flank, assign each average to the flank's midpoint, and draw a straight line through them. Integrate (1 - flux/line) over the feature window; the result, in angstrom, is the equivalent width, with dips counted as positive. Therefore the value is -1.0 angstrom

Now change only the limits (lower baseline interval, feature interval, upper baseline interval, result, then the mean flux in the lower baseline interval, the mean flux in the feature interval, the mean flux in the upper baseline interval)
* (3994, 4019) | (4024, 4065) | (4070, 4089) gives 0.4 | 39.6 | 39.6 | 40.2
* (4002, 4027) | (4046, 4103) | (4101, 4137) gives 1.4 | 40.4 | 39.9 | 41.2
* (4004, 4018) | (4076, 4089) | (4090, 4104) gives -0.6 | 39.6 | 40.8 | 38.7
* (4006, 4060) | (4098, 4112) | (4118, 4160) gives 0.9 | 40.1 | 38.5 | 41.6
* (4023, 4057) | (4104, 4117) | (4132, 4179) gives -0.7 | 39.9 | 43.2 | 41.7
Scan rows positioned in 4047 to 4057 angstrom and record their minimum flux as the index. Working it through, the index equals 38.89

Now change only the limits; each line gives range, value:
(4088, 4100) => 38.81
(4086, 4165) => 27.85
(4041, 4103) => 22.82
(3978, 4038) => 30.98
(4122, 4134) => 34.41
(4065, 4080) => 32.53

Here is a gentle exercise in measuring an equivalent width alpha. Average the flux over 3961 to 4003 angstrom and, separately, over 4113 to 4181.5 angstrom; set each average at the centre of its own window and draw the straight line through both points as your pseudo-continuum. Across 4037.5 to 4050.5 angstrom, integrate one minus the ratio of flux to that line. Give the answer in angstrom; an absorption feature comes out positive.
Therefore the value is -1.7 angstrom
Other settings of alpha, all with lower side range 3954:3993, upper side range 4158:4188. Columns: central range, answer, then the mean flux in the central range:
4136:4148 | -0.64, 41.9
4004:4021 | -4.81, 40.1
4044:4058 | -2.13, 38.9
